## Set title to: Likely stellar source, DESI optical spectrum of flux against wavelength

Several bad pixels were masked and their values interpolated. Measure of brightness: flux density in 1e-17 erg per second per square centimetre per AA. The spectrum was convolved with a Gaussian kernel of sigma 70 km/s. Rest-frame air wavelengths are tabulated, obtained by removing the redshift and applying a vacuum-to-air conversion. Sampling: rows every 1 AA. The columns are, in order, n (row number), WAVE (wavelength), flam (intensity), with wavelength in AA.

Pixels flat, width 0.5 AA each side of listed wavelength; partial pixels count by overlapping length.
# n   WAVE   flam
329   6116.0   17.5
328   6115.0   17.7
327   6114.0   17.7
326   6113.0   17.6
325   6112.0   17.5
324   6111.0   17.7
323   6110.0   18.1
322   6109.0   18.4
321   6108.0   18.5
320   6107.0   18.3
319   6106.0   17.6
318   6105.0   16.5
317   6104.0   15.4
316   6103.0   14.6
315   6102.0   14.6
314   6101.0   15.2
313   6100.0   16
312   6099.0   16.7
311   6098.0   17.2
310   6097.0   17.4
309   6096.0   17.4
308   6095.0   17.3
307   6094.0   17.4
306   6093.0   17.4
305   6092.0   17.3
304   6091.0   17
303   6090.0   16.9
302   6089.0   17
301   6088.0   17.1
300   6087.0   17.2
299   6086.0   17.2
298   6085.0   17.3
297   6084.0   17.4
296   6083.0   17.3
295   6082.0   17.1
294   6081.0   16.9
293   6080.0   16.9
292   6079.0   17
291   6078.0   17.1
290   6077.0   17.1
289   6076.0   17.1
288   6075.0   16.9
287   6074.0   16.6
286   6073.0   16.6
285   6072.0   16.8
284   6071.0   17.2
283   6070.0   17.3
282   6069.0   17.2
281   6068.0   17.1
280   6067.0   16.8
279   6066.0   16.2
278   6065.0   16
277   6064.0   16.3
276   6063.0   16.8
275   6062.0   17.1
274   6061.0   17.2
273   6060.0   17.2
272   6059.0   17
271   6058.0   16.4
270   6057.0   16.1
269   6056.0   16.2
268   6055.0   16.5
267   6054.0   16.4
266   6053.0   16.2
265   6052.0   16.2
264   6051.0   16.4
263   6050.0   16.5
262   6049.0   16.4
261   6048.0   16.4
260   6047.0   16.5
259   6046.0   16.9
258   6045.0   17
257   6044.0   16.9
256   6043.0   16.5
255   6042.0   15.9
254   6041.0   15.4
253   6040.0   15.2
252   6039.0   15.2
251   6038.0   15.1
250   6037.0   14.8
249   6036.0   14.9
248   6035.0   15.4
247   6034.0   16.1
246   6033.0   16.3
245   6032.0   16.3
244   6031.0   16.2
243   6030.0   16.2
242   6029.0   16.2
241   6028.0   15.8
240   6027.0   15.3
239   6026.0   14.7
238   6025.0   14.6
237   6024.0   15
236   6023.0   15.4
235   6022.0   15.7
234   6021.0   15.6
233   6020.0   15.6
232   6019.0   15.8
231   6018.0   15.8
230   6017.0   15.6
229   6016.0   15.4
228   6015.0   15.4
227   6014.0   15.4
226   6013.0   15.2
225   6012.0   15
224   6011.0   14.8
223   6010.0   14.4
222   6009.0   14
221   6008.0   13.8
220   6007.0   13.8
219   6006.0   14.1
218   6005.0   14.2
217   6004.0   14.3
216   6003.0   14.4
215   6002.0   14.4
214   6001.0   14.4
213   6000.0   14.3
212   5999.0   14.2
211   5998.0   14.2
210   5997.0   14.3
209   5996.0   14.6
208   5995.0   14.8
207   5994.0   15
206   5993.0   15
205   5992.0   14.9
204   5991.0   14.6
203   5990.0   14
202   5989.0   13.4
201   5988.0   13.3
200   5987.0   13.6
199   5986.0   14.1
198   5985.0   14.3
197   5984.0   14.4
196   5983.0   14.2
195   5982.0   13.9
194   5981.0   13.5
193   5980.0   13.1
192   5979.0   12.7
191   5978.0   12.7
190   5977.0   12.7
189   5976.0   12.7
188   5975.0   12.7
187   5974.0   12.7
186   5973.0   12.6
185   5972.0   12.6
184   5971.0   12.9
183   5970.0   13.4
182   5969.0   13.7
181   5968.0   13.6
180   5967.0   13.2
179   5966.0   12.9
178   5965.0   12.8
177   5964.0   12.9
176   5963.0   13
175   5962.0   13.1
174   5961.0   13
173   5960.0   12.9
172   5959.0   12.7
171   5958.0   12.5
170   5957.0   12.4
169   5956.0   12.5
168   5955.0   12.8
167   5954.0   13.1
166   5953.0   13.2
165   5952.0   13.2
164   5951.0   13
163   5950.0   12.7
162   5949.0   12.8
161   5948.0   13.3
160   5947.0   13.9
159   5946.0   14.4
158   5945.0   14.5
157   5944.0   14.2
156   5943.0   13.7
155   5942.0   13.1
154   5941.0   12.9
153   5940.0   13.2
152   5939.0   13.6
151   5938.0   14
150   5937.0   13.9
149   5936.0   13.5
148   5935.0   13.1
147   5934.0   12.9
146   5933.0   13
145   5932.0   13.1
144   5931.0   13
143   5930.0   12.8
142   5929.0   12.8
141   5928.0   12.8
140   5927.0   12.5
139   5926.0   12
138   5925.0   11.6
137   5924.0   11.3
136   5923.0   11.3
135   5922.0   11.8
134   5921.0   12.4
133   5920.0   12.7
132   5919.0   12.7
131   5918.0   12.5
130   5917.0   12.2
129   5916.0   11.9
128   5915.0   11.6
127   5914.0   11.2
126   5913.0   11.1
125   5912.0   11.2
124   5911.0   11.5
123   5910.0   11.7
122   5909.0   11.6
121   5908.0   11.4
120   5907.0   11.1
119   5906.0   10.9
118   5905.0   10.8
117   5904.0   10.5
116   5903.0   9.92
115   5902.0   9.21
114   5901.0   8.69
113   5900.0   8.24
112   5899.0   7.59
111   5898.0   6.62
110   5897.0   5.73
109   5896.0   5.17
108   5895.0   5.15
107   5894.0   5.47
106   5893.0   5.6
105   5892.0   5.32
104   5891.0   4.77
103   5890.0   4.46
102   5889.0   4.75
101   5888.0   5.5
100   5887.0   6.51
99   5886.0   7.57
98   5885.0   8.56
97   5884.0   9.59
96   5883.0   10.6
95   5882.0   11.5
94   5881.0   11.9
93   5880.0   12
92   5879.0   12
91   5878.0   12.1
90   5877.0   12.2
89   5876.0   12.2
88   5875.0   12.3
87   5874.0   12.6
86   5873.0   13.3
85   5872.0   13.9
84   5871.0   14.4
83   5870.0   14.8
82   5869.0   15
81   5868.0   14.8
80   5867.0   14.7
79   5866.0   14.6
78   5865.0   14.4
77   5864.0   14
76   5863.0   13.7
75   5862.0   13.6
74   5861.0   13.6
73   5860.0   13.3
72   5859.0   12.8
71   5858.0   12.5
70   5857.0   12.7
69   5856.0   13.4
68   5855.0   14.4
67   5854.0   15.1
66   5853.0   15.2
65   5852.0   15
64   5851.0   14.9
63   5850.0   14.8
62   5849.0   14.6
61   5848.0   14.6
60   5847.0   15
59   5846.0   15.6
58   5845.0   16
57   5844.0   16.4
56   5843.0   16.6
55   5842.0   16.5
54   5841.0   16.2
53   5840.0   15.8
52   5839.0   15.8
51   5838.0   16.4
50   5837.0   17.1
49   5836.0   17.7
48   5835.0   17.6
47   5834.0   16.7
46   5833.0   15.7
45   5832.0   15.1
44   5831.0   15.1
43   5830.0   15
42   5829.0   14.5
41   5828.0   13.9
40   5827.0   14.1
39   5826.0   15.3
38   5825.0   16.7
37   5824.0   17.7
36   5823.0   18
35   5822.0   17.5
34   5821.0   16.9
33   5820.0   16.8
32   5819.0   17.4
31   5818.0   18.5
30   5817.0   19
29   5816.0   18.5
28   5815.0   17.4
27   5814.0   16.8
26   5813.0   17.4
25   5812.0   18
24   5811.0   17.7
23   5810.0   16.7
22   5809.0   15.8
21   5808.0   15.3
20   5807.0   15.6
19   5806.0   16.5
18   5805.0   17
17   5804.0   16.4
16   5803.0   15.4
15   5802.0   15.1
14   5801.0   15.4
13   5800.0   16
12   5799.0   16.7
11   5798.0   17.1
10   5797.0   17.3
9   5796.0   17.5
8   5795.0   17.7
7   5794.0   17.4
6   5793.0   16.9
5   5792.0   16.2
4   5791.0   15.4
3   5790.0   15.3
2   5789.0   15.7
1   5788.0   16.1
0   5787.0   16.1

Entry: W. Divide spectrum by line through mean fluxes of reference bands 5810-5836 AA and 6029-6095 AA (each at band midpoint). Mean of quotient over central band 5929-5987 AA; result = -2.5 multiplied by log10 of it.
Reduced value 0.25 mag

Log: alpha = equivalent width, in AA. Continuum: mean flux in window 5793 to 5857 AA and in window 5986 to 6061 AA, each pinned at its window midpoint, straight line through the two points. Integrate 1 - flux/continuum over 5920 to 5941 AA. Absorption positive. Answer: 4.0 AA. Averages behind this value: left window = 16.2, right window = 15.3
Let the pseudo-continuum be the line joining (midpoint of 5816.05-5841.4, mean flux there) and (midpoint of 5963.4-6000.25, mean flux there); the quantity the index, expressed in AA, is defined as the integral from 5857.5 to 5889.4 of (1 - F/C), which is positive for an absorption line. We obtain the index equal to 7.3 AA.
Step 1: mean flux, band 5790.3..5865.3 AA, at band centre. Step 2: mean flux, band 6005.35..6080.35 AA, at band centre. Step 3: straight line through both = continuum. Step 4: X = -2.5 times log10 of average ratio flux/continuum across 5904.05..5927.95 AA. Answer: 0.336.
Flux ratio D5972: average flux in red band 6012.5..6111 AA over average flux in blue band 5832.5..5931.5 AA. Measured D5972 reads 1.4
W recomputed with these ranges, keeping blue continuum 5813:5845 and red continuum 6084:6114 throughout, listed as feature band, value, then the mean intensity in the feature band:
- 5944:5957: 0.253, 13.3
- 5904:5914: 0.432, 11.2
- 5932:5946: 0.232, 13.5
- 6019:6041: 0.094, 15.5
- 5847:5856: 0.127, 14.8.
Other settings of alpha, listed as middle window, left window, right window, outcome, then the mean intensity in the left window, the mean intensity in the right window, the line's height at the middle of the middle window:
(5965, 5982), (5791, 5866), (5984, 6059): 2.7 AA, 15.9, 15.3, 15.4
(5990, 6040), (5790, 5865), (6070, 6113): 5.0 AA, 15.9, 17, 16.7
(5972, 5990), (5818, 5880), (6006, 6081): 2.7 AA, 14.9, 16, 15.7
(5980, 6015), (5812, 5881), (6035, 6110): 4.0 AA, 15.1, 16.7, 16.2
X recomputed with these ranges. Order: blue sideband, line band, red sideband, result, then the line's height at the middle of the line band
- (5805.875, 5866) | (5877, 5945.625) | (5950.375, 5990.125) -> 0.310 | 14.3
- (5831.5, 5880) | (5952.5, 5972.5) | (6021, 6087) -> 0.198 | 15.5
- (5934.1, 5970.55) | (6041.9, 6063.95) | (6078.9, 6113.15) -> -0.046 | 15.9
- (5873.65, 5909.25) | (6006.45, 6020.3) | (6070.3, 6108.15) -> -0.088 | 13.8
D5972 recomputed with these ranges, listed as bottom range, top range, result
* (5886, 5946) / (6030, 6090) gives 1.55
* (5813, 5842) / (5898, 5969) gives 0.74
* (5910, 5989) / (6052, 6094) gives 1.31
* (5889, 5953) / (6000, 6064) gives 1.40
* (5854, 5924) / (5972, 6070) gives 1.39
